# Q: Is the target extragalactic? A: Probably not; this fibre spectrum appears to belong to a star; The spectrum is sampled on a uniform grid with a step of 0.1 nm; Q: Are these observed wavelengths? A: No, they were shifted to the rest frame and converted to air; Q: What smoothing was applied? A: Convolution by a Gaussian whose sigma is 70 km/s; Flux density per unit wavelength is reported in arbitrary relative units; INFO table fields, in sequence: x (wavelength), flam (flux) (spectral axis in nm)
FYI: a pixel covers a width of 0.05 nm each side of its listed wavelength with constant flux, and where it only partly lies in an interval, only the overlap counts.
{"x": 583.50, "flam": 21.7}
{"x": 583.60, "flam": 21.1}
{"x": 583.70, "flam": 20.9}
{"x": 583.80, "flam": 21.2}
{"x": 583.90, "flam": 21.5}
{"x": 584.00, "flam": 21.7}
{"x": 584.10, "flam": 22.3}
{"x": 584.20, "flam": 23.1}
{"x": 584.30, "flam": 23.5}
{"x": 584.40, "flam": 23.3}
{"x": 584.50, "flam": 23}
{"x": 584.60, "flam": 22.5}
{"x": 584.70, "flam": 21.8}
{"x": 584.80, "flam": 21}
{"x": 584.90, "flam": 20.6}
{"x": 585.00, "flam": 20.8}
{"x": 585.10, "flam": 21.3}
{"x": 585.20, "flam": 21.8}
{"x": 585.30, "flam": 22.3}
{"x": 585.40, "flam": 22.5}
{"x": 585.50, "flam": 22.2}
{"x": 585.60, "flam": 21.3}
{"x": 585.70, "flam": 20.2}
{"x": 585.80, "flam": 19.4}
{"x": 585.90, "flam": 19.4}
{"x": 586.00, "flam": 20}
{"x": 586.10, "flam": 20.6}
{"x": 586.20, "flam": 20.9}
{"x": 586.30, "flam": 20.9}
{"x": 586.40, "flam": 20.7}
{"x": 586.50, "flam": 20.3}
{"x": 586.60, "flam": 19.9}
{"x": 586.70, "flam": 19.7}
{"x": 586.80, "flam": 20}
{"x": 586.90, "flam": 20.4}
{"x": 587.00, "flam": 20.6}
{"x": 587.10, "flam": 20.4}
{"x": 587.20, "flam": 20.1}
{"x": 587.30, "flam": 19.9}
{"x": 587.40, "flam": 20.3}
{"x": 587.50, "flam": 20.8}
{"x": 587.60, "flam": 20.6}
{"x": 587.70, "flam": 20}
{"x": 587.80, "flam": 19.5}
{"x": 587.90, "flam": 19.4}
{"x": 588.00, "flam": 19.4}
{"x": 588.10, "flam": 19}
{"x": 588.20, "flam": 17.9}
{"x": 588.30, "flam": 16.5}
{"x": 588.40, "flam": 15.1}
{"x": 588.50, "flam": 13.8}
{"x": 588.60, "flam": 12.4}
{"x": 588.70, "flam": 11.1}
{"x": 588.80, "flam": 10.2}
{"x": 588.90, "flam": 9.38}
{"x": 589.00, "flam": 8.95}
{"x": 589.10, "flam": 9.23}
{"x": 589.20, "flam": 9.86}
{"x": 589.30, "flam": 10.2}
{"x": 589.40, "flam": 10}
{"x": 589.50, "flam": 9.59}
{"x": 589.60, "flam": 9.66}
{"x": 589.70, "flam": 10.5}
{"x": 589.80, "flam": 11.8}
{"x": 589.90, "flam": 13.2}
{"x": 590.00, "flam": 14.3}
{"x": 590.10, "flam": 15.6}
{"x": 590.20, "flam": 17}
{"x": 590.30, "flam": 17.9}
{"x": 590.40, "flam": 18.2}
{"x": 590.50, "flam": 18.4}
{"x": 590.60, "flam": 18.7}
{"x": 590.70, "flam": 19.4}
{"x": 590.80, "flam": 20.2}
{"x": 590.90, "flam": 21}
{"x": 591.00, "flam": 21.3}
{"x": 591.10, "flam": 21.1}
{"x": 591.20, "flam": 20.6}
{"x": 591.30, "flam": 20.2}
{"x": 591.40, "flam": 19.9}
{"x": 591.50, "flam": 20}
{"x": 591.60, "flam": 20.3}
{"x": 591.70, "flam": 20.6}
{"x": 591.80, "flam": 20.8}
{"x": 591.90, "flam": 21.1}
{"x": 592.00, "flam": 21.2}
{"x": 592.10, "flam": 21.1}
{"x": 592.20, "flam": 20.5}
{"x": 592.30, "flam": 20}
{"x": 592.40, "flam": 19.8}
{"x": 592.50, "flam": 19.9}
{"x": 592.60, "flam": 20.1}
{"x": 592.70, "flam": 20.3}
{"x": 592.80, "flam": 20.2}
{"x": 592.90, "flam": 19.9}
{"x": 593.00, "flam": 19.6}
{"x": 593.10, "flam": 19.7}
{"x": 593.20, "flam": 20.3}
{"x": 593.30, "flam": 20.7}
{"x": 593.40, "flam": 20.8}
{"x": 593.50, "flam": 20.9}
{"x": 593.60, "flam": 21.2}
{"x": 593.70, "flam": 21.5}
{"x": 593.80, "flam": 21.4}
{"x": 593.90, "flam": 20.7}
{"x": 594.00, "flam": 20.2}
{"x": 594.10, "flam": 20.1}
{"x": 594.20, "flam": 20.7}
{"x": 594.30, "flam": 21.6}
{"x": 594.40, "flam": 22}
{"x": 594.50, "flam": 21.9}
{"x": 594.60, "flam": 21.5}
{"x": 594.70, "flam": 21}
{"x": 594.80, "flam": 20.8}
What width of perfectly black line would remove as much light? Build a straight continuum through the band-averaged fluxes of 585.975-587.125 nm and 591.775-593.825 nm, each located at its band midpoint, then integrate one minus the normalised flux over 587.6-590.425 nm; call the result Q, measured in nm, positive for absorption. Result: 0.89 nm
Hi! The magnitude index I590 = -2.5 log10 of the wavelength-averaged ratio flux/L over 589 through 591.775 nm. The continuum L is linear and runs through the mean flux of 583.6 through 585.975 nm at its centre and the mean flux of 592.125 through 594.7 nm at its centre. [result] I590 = 0.28 mag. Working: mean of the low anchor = 21.6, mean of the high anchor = 20.6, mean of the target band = 16.2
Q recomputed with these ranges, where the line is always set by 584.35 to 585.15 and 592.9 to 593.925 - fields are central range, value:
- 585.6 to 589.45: 0.737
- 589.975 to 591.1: 0.131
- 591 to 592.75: 0.032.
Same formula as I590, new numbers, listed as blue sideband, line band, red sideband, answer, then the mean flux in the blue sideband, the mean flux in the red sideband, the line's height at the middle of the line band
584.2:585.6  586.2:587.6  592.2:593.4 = 0.063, 22.1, 20.1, 21.6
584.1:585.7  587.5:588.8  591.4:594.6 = 0.257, 22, 20.6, 21.5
